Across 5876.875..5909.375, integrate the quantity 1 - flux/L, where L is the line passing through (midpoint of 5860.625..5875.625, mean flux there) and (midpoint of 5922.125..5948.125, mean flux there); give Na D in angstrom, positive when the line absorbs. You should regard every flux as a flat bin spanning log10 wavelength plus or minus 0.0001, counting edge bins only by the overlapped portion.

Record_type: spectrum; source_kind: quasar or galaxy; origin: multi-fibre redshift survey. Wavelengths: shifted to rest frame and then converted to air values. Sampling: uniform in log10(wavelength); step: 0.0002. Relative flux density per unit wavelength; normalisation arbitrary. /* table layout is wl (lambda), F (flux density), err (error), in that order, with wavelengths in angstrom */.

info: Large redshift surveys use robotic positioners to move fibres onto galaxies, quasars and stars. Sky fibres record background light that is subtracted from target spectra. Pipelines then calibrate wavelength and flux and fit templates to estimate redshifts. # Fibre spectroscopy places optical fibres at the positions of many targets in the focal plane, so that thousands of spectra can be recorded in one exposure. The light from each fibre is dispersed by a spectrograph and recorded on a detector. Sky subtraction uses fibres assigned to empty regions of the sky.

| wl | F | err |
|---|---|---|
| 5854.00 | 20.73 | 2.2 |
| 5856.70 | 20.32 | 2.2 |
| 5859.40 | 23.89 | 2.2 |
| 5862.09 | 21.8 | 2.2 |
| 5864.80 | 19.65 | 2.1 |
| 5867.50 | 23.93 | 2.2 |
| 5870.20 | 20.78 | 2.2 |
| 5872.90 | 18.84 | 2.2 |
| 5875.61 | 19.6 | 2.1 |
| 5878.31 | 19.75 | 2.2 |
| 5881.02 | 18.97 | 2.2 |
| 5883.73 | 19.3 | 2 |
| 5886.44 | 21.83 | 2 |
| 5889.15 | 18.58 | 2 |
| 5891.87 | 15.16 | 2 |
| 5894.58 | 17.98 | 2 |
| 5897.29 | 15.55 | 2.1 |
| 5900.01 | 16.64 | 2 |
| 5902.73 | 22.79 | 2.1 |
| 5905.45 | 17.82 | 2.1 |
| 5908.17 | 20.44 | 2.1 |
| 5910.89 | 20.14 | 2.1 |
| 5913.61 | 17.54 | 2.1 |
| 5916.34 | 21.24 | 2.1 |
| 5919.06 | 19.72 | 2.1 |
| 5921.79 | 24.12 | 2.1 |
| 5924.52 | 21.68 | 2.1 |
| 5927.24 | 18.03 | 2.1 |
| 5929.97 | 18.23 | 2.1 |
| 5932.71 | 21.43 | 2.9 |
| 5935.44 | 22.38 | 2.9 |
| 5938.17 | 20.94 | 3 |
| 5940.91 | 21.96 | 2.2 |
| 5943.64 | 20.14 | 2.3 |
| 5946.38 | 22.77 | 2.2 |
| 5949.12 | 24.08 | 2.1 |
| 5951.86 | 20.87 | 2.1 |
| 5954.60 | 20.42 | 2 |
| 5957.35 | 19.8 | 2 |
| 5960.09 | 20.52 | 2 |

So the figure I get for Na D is 3.44 angstrom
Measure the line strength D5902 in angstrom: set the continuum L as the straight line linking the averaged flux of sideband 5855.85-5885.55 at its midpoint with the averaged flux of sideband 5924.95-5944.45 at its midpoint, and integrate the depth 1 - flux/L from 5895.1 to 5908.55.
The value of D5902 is 1.4 angstrom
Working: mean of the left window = 20.6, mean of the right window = 20.5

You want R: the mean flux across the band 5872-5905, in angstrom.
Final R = 18.7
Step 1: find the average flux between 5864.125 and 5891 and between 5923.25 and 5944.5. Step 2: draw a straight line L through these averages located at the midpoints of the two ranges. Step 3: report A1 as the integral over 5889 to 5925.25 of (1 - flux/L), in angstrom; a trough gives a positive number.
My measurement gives 2.0 angstrom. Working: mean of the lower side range 20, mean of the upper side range 20.6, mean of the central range 19.2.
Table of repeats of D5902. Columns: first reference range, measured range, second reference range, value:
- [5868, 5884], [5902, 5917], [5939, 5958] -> 0.5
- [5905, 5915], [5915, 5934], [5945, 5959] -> -0.7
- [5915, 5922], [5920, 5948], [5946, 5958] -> 0.3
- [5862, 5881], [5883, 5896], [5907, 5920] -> 1.1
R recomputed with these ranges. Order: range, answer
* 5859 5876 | 21.2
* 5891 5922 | 19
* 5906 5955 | 20.9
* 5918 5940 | 20.9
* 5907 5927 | 20.6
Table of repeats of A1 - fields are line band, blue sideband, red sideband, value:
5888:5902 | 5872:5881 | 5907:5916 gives 1.75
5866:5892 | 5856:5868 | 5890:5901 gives -1.08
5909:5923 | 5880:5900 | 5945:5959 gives -0.69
